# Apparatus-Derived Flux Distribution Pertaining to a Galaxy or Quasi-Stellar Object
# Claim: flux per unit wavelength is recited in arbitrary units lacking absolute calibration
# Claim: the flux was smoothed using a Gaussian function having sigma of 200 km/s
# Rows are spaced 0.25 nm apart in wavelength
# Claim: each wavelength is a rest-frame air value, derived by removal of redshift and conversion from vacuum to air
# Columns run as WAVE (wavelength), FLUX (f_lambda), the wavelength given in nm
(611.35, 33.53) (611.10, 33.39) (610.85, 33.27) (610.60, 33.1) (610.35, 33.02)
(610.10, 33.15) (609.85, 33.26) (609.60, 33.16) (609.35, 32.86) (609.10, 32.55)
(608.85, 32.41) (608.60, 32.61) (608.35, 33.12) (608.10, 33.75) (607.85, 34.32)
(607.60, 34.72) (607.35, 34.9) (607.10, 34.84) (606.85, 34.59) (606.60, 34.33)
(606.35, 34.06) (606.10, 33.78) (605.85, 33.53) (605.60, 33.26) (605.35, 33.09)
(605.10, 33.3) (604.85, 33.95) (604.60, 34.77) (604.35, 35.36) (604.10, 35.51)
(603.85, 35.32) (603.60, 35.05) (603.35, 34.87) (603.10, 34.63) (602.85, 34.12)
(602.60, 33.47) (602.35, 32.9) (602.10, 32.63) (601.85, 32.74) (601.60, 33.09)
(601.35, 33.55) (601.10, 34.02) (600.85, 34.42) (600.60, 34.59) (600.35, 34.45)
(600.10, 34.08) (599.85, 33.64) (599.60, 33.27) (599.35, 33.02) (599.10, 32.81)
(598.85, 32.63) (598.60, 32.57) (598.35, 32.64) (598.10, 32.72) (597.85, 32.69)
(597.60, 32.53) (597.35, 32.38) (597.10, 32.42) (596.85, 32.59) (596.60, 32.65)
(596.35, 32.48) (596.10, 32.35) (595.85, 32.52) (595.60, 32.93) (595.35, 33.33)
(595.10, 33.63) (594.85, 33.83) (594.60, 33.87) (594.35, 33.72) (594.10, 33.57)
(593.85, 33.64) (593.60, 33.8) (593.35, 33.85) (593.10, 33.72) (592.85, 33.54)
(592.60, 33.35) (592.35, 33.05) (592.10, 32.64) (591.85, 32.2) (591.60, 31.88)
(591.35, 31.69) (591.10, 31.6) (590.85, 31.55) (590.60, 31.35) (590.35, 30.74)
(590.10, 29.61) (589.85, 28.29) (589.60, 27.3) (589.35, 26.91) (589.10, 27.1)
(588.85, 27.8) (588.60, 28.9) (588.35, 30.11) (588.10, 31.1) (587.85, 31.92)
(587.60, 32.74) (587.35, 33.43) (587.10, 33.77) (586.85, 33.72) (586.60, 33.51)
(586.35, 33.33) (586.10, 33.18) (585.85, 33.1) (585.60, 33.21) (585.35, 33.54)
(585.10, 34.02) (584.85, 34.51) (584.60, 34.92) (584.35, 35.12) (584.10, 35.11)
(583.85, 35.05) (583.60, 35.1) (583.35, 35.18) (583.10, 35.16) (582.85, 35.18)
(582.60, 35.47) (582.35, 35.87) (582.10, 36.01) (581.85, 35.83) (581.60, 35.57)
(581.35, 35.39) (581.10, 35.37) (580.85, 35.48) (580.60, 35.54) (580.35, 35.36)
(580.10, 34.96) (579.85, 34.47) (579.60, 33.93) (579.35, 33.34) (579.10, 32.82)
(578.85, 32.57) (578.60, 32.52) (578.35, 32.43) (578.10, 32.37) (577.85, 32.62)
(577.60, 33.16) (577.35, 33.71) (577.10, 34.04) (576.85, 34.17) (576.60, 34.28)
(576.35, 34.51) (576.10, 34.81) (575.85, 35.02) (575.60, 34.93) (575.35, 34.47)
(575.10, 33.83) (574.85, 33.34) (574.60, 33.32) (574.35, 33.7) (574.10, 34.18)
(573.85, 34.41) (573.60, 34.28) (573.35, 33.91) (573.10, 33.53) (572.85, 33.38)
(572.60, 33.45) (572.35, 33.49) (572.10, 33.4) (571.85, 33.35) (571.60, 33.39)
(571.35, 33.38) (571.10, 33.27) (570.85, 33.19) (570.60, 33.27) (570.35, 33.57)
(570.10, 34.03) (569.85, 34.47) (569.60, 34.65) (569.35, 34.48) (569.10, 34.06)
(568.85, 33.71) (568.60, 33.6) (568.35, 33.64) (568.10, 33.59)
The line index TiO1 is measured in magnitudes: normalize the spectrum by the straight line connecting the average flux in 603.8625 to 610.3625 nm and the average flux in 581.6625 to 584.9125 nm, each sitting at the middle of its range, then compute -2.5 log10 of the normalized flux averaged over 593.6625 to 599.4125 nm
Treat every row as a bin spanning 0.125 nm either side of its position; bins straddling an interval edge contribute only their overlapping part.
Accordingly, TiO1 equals 0.05 mag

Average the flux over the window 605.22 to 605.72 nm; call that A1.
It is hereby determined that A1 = 33.2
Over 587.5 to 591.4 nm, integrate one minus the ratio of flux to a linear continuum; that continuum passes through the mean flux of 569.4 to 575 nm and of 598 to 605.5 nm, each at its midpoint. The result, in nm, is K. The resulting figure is 0.45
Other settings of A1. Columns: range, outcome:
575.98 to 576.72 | 34.5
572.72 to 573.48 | 33.6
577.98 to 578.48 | 32.4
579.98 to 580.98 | 35.3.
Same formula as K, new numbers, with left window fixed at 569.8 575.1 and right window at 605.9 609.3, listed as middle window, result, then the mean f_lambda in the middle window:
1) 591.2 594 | 0.06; 33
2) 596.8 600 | 0.09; 32.8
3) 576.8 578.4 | 0.02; 33.2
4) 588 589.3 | 0.19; 28.8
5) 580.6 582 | -0.08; 35.5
